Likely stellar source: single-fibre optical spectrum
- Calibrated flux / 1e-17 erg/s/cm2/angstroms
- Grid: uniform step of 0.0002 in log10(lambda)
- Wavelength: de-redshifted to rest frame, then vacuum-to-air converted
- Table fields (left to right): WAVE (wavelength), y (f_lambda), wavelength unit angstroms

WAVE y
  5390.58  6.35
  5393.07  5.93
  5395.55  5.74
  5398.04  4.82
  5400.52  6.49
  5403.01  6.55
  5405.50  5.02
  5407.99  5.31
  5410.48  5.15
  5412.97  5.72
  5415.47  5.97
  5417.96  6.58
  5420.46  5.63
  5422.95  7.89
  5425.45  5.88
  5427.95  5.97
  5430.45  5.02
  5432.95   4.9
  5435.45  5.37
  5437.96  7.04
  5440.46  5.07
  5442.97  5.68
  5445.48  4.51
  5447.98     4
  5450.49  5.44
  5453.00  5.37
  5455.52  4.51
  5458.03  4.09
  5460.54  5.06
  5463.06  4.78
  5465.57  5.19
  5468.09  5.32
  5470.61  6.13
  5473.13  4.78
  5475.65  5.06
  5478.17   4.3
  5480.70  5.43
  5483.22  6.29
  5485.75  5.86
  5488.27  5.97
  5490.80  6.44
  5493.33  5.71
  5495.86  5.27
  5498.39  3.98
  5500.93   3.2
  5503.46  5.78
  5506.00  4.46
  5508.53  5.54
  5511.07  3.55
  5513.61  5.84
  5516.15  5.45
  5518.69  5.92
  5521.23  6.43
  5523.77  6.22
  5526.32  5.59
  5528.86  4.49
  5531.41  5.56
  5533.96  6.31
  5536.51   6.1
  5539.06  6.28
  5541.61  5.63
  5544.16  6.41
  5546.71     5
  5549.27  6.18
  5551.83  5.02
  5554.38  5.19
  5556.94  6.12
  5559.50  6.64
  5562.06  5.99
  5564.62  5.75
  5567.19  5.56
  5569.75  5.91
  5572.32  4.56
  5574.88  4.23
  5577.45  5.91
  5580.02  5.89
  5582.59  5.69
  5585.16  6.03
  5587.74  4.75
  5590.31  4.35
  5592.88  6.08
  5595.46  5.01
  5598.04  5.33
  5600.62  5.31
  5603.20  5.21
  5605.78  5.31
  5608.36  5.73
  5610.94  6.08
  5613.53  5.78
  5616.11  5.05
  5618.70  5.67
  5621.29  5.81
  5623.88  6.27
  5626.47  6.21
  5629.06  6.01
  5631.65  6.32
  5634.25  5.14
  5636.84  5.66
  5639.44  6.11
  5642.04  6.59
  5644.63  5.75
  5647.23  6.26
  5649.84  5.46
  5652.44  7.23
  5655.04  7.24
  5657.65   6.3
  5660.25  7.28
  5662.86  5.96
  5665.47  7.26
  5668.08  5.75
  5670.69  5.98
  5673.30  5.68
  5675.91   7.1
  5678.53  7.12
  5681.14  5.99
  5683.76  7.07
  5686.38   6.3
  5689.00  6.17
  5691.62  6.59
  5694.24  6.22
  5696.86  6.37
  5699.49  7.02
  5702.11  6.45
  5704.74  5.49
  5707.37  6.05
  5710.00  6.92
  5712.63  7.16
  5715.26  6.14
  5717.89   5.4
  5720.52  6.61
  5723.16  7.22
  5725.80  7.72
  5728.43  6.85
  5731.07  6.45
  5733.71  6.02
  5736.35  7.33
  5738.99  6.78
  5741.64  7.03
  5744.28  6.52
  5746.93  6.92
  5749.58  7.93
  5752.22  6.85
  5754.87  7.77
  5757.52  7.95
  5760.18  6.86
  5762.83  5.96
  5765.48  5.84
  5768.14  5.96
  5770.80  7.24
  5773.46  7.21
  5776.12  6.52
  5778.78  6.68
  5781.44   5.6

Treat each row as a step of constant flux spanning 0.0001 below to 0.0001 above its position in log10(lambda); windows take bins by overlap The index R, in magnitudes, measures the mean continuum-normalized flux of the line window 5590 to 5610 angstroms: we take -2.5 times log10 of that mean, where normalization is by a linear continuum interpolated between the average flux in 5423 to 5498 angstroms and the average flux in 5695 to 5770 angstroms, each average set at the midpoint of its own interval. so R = 0.13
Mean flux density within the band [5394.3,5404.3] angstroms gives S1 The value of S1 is 5.9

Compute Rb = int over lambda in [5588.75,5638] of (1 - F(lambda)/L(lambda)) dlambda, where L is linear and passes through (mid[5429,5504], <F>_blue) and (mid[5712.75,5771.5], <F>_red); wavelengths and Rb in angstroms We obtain 3.67 angstroms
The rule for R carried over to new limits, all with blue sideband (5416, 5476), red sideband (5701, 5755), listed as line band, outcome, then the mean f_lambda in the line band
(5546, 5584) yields 0.070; 5.59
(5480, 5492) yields -0.082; 6.02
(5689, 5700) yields 0.016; 6.47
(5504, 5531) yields 0.072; 5.37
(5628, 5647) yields 0.060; 5.96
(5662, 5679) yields 0.012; 6.38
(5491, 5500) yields 0.109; 5.09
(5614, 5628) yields 0.075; 5.81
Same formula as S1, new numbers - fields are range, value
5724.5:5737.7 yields 6.88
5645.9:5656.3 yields 6.54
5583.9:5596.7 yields 5.24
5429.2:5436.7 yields 5.1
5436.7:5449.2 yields 5.26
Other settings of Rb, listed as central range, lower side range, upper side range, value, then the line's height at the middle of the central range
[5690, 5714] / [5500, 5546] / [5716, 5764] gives 0.6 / 6.65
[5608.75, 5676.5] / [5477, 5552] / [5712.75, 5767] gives 1.1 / 6.24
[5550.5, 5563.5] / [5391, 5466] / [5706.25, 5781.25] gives 0.5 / 6.02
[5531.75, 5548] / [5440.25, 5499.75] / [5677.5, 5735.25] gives -1.1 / 5.57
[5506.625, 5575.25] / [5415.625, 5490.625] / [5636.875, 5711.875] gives 2.4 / 5.83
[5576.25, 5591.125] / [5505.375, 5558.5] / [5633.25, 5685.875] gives 1.1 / 5.91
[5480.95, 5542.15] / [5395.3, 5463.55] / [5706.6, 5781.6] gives 3.5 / 5.82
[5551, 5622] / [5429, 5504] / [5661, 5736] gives 4.3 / 5.86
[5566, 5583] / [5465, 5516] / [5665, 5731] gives 1.0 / 5.73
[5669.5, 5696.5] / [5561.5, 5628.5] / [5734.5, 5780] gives -0.7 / 6.26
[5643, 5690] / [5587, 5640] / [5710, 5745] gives -2.5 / 6.11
